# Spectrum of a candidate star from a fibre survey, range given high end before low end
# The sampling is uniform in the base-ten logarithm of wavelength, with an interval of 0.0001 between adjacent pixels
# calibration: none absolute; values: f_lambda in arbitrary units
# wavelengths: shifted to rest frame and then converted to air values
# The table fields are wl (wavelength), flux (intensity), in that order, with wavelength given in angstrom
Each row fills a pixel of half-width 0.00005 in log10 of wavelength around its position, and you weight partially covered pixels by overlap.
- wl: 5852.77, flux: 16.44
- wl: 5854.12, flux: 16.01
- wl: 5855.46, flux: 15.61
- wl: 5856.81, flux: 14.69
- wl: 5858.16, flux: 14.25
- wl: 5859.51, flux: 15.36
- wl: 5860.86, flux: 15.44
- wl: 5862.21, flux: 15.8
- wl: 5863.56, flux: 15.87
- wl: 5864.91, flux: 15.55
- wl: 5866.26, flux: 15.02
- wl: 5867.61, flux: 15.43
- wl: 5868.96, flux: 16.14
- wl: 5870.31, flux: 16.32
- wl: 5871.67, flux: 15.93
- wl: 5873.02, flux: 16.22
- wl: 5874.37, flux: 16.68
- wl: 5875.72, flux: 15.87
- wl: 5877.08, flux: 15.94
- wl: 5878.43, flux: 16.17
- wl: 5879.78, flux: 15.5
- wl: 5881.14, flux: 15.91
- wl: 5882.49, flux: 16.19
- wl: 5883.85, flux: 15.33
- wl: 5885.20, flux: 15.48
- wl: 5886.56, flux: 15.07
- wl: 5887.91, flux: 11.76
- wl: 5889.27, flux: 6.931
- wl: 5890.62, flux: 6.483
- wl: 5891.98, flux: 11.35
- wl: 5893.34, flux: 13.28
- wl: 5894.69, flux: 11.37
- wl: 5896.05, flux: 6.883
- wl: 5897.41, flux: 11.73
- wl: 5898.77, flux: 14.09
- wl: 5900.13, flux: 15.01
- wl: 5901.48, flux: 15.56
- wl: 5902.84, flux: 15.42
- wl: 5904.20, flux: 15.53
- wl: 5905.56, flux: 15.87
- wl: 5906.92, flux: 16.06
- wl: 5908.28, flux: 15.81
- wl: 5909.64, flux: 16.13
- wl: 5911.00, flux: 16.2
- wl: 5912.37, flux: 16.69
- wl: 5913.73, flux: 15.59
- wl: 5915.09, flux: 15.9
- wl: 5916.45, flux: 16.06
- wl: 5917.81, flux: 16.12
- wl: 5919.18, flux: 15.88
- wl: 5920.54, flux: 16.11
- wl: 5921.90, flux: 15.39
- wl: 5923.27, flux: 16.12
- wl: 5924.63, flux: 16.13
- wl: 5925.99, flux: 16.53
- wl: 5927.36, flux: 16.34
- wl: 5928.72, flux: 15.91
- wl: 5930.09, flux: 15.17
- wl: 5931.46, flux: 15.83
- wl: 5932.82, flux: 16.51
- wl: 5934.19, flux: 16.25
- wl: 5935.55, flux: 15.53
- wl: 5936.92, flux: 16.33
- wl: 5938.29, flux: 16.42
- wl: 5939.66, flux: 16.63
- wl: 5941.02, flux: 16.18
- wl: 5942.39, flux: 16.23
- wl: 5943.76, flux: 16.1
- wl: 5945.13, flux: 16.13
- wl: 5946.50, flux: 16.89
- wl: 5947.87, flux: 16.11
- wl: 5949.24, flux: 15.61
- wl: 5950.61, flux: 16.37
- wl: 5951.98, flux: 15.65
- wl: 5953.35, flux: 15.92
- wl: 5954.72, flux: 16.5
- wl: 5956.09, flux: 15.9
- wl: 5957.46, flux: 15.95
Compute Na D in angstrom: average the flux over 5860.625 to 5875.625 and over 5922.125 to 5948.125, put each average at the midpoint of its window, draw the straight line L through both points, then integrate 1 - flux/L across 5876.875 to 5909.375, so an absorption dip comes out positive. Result 4.6 angstrom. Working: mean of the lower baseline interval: 15.9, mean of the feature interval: 13.7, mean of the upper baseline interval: 16.2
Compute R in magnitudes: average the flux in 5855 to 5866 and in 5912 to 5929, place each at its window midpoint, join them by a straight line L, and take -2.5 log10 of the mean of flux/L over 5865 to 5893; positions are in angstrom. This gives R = 0.07 mag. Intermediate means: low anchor 15.3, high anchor 16.1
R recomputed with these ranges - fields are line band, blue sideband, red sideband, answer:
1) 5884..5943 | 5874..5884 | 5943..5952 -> 0.09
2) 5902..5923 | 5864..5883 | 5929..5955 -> 0.01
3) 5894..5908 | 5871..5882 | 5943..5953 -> 0.16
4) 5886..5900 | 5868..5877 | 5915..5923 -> 0.41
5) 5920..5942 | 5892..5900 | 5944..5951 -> -0.10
